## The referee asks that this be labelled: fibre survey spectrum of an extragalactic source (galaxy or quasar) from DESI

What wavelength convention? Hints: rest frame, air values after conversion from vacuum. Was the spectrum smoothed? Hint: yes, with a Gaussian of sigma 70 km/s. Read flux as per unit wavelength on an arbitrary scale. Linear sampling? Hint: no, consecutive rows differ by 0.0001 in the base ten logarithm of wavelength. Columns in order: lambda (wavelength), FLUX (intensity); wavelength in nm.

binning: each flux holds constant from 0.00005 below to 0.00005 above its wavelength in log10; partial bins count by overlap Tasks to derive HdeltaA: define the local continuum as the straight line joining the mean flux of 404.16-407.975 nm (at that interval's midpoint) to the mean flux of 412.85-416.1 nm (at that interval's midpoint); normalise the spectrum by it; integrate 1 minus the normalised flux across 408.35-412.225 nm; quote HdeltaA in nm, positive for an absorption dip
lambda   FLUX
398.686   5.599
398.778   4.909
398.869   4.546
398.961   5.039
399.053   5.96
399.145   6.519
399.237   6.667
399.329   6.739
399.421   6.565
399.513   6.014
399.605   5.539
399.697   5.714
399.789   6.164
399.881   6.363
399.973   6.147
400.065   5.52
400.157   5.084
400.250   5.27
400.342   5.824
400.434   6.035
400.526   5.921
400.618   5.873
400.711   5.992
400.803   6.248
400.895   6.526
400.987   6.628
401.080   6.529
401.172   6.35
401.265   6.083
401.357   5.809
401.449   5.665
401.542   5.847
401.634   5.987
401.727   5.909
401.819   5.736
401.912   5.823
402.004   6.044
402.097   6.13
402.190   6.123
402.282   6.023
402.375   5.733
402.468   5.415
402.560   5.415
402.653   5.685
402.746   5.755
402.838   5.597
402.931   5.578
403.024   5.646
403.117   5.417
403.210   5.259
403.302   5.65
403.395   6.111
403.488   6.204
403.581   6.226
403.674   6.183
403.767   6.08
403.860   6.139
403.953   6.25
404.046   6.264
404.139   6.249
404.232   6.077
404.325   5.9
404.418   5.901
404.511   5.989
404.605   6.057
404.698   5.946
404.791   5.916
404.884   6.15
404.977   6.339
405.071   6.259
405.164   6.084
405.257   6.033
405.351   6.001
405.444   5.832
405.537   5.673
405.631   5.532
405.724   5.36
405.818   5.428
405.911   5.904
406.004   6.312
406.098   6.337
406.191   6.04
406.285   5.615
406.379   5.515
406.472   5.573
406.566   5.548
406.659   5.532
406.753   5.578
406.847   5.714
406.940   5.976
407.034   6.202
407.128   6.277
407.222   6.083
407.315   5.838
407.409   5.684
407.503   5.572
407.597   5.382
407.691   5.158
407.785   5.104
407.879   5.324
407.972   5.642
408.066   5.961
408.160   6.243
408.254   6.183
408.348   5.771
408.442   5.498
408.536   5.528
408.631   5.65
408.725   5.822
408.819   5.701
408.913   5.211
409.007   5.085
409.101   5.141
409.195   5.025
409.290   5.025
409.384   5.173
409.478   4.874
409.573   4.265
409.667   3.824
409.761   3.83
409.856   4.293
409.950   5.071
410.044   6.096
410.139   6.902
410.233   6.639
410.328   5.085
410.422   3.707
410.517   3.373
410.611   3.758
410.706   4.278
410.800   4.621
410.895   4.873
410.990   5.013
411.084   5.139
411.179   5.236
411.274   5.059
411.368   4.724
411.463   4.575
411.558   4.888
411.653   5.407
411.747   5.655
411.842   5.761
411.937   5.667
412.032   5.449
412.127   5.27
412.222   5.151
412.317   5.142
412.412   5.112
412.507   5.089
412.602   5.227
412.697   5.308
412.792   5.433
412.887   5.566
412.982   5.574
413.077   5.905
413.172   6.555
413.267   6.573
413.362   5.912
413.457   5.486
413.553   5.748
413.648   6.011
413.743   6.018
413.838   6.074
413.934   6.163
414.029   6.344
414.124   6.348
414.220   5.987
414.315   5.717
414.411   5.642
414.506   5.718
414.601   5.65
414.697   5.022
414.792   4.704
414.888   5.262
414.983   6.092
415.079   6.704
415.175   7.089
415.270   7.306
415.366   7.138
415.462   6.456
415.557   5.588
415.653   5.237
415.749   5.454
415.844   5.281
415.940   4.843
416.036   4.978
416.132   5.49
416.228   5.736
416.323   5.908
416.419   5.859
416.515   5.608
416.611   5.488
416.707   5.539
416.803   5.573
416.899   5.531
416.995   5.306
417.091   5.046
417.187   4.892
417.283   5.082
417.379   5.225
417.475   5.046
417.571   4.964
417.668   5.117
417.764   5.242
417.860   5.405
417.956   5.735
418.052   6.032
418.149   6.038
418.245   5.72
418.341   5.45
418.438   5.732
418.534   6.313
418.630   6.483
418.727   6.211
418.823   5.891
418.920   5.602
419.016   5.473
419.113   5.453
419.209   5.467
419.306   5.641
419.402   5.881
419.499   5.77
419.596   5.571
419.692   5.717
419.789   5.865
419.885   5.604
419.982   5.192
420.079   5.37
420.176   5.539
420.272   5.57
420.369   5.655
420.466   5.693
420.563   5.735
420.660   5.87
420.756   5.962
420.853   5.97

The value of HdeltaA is 0.52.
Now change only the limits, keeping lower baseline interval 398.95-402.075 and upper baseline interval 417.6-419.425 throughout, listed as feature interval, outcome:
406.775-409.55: 0.15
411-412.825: 0.19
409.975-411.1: 0.17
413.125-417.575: 0.03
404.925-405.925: 0.01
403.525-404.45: -0.03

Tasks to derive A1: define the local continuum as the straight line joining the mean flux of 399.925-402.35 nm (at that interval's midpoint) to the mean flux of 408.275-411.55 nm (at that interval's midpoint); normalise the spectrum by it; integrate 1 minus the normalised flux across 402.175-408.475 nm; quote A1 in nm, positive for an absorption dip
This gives -0.388 nm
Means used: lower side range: 5.96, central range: 5.84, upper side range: 5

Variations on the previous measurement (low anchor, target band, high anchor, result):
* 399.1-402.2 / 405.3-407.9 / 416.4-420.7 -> 0.073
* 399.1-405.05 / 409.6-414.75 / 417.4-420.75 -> 0.390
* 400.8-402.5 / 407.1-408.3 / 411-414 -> 0.005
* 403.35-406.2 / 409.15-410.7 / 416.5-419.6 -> 0.279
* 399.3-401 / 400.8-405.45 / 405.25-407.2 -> -0.059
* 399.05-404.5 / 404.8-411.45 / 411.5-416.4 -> 0.471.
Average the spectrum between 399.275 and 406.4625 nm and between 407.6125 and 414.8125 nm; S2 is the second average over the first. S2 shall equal 0.9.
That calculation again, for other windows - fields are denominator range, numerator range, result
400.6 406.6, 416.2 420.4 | 0.94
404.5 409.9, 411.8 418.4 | 1.01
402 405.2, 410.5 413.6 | 0.88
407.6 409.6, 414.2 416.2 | 1.07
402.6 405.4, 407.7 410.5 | 0.88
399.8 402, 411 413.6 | 0.91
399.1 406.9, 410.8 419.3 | 0.94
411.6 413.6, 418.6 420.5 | 1.02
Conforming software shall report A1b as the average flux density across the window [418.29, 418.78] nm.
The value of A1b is 6.04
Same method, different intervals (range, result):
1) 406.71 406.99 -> 5.76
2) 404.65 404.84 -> 5.95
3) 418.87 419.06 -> 5.54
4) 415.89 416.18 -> 5.09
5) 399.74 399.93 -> 6.26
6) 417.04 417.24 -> 4.98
